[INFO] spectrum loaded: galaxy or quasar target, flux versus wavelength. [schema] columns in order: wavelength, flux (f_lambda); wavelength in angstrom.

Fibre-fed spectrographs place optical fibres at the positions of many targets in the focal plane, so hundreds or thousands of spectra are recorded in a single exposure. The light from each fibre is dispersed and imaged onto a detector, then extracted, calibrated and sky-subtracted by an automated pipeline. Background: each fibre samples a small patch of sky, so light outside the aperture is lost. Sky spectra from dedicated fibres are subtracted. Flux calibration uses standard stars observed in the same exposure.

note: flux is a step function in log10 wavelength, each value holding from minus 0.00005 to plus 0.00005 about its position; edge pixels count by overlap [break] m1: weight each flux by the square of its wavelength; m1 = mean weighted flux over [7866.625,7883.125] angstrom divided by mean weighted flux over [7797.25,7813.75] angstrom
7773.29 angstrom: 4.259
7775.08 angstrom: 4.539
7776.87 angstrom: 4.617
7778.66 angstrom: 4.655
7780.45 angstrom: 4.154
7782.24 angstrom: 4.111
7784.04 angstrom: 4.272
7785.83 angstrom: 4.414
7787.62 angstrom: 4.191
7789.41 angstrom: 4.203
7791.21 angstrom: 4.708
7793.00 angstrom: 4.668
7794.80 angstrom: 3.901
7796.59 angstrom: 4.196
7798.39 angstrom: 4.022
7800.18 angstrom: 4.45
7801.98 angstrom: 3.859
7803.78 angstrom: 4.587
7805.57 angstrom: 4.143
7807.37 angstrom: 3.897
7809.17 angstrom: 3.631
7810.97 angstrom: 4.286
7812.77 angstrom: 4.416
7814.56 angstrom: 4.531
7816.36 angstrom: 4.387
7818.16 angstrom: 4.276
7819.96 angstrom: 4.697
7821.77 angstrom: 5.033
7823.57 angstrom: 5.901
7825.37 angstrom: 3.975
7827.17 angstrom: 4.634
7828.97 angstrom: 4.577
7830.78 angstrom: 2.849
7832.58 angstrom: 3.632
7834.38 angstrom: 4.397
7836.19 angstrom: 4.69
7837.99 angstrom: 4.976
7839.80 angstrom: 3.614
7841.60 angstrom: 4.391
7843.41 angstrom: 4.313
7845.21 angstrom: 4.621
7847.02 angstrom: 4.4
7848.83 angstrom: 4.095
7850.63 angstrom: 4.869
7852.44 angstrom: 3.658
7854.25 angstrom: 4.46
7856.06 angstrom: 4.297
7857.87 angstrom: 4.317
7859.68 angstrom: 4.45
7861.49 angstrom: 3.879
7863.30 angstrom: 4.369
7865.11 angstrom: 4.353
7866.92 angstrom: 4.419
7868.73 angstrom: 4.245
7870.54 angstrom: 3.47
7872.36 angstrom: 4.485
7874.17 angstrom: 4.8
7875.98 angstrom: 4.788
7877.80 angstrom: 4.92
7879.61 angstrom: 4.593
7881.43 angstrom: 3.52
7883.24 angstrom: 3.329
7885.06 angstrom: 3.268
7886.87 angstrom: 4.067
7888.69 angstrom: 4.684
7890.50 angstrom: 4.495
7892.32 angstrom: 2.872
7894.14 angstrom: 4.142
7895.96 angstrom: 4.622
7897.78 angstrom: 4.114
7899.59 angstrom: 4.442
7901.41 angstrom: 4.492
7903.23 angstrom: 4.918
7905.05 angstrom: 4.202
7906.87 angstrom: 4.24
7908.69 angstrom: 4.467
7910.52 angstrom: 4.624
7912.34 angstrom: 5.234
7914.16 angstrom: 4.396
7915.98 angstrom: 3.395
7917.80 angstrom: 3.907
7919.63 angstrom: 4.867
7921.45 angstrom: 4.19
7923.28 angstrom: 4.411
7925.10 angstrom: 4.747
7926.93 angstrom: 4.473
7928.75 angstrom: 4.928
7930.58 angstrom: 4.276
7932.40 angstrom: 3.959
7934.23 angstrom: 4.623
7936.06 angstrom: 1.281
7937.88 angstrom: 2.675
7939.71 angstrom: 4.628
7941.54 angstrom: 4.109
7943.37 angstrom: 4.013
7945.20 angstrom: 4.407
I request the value 1.1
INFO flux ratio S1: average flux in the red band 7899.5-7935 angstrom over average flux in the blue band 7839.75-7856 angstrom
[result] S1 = 1.0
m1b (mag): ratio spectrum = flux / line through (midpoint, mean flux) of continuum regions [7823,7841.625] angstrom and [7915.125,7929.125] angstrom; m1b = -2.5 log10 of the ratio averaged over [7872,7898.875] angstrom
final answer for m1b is 0.039 mag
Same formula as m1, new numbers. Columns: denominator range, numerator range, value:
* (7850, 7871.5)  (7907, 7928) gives 1.06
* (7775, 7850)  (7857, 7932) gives 1.01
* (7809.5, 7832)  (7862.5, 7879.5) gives 1.01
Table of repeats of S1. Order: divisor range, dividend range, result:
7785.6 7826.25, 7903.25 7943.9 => 0.96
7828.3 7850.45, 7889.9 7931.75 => 1.03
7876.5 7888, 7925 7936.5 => 1.03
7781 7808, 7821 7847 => 1.04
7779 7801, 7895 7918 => 1.03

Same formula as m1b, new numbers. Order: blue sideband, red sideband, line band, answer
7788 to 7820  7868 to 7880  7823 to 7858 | 0.01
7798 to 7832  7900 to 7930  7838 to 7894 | 0.05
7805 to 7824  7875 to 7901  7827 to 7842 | 0.05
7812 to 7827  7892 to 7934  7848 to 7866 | 0.07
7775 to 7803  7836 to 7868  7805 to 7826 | -0.03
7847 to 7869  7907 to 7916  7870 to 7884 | 0.03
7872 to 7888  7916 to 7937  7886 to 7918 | -0.04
